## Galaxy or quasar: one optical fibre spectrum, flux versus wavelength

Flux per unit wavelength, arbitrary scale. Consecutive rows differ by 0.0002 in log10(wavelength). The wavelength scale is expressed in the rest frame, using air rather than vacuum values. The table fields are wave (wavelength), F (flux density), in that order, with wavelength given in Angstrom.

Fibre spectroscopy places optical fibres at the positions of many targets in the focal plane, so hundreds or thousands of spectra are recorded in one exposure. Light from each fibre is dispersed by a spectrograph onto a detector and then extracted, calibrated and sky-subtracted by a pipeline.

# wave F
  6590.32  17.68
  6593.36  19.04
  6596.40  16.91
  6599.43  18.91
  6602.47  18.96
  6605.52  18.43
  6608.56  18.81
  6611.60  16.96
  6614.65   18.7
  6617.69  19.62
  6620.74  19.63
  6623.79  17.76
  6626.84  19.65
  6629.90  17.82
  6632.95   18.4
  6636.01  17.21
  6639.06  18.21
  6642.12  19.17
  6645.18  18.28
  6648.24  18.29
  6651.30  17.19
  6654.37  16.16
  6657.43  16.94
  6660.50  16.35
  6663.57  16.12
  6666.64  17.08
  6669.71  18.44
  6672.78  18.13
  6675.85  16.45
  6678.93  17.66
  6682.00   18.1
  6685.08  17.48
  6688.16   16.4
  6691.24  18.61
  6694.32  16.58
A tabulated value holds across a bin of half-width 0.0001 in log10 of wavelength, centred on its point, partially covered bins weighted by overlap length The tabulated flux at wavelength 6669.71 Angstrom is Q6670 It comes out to 18.44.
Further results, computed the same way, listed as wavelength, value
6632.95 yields 18.4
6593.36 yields 19.04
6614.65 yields 18.7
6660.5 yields 16.35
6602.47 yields 18.96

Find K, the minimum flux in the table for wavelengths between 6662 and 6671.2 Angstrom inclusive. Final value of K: 16.12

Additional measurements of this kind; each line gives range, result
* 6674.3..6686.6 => 16.45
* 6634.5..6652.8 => 17.19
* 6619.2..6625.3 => 17.76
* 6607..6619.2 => 16.96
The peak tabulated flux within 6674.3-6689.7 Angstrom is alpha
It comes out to 18.1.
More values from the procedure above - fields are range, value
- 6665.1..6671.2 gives 18.44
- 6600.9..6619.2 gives 19.62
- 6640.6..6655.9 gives 19.17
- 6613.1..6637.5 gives 19.65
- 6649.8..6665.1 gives 17.19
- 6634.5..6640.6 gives 18.21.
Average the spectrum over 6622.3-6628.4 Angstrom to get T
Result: 18.7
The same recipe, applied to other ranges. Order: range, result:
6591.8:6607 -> 18.4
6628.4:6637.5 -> 17.8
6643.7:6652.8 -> 17.9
